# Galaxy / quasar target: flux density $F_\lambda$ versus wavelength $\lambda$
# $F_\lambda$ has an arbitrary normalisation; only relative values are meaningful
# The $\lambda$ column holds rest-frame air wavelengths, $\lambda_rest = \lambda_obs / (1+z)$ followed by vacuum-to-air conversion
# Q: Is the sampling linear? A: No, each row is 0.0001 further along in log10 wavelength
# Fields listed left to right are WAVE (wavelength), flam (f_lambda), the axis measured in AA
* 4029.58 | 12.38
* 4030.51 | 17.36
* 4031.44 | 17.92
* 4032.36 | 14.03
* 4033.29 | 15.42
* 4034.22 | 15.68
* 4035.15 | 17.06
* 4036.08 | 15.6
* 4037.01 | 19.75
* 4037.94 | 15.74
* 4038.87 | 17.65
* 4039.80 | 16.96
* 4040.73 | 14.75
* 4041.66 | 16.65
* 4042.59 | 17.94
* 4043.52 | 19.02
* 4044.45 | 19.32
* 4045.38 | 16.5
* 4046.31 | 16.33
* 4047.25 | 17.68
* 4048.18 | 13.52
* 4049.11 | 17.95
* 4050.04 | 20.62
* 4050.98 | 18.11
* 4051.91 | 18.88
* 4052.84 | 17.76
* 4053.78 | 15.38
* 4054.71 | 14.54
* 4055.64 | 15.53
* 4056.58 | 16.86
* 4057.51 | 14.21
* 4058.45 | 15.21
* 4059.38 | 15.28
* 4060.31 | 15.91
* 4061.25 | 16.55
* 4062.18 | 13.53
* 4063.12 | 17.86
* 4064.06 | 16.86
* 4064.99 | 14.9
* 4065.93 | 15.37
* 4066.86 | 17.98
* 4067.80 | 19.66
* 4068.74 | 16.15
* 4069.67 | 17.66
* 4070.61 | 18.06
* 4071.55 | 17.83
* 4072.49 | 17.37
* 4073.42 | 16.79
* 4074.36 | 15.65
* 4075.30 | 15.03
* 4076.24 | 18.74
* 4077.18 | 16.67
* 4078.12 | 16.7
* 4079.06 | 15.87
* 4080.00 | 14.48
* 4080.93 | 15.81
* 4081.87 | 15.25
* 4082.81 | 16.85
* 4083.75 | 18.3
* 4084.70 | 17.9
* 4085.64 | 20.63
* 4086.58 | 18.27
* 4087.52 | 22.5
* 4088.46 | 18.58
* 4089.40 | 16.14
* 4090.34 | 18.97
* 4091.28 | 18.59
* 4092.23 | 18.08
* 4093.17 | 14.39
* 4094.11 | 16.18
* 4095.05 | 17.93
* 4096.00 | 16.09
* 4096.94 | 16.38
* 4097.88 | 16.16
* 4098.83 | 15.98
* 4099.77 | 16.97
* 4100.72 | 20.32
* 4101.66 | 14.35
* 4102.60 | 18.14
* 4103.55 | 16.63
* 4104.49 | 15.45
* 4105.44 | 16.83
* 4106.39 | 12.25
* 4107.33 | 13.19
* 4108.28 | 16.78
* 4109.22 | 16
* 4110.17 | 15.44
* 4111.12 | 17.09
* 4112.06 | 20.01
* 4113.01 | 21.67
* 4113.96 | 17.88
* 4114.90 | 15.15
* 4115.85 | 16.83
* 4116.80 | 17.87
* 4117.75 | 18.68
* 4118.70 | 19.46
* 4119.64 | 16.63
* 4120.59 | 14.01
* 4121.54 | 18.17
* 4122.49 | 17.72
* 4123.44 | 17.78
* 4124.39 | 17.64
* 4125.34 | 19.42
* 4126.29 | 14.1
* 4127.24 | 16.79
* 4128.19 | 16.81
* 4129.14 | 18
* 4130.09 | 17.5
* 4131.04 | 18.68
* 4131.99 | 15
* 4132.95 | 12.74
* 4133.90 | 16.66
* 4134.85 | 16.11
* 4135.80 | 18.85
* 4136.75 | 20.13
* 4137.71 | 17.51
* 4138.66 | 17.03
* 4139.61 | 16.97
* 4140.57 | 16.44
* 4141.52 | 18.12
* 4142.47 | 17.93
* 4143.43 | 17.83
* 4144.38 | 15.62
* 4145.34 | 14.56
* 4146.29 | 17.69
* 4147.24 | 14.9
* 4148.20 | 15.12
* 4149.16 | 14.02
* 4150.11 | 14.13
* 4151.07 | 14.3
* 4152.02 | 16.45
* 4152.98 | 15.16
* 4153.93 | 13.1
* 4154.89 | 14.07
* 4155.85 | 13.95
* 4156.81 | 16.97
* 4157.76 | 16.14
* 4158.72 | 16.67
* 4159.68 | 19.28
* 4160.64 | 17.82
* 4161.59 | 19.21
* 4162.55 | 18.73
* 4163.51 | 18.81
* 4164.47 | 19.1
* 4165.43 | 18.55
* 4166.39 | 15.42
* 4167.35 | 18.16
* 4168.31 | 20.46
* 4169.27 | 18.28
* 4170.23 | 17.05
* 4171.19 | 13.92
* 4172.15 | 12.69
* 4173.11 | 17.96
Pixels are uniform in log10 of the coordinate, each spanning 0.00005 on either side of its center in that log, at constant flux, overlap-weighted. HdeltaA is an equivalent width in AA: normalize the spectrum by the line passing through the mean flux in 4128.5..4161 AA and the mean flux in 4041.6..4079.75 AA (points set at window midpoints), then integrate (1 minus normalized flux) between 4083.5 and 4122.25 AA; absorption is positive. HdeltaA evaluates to -1.60 AA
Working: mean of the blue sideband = 16.8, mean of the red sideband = 16.3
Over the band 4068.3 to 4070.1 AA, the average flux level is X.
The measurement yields 17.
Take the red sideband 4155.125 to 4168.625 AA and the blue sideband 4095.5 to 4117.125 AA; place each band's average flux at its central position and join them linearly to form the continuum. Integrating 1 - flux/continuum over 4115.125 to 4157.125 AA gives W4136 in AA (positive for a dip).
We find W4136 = 1.7 AA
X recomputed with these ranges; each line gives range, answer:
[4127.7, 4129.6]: 17.4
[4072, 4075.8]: 16.2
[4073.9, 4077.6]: 16.5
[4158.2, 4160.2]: 17.9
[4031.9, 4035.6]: 15.5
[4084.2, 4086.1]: 19.2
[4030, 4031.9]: 17.5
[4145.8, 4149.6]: 15.4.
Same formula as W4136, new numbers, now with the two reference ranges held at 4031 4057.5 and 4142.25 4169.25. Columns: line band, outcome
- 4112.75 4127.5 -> -0.67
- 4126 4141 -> -0.20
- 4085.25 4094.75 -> -0.83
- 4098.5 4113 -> 0.15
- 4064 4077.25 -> -0.16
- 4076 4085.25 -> 0.07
